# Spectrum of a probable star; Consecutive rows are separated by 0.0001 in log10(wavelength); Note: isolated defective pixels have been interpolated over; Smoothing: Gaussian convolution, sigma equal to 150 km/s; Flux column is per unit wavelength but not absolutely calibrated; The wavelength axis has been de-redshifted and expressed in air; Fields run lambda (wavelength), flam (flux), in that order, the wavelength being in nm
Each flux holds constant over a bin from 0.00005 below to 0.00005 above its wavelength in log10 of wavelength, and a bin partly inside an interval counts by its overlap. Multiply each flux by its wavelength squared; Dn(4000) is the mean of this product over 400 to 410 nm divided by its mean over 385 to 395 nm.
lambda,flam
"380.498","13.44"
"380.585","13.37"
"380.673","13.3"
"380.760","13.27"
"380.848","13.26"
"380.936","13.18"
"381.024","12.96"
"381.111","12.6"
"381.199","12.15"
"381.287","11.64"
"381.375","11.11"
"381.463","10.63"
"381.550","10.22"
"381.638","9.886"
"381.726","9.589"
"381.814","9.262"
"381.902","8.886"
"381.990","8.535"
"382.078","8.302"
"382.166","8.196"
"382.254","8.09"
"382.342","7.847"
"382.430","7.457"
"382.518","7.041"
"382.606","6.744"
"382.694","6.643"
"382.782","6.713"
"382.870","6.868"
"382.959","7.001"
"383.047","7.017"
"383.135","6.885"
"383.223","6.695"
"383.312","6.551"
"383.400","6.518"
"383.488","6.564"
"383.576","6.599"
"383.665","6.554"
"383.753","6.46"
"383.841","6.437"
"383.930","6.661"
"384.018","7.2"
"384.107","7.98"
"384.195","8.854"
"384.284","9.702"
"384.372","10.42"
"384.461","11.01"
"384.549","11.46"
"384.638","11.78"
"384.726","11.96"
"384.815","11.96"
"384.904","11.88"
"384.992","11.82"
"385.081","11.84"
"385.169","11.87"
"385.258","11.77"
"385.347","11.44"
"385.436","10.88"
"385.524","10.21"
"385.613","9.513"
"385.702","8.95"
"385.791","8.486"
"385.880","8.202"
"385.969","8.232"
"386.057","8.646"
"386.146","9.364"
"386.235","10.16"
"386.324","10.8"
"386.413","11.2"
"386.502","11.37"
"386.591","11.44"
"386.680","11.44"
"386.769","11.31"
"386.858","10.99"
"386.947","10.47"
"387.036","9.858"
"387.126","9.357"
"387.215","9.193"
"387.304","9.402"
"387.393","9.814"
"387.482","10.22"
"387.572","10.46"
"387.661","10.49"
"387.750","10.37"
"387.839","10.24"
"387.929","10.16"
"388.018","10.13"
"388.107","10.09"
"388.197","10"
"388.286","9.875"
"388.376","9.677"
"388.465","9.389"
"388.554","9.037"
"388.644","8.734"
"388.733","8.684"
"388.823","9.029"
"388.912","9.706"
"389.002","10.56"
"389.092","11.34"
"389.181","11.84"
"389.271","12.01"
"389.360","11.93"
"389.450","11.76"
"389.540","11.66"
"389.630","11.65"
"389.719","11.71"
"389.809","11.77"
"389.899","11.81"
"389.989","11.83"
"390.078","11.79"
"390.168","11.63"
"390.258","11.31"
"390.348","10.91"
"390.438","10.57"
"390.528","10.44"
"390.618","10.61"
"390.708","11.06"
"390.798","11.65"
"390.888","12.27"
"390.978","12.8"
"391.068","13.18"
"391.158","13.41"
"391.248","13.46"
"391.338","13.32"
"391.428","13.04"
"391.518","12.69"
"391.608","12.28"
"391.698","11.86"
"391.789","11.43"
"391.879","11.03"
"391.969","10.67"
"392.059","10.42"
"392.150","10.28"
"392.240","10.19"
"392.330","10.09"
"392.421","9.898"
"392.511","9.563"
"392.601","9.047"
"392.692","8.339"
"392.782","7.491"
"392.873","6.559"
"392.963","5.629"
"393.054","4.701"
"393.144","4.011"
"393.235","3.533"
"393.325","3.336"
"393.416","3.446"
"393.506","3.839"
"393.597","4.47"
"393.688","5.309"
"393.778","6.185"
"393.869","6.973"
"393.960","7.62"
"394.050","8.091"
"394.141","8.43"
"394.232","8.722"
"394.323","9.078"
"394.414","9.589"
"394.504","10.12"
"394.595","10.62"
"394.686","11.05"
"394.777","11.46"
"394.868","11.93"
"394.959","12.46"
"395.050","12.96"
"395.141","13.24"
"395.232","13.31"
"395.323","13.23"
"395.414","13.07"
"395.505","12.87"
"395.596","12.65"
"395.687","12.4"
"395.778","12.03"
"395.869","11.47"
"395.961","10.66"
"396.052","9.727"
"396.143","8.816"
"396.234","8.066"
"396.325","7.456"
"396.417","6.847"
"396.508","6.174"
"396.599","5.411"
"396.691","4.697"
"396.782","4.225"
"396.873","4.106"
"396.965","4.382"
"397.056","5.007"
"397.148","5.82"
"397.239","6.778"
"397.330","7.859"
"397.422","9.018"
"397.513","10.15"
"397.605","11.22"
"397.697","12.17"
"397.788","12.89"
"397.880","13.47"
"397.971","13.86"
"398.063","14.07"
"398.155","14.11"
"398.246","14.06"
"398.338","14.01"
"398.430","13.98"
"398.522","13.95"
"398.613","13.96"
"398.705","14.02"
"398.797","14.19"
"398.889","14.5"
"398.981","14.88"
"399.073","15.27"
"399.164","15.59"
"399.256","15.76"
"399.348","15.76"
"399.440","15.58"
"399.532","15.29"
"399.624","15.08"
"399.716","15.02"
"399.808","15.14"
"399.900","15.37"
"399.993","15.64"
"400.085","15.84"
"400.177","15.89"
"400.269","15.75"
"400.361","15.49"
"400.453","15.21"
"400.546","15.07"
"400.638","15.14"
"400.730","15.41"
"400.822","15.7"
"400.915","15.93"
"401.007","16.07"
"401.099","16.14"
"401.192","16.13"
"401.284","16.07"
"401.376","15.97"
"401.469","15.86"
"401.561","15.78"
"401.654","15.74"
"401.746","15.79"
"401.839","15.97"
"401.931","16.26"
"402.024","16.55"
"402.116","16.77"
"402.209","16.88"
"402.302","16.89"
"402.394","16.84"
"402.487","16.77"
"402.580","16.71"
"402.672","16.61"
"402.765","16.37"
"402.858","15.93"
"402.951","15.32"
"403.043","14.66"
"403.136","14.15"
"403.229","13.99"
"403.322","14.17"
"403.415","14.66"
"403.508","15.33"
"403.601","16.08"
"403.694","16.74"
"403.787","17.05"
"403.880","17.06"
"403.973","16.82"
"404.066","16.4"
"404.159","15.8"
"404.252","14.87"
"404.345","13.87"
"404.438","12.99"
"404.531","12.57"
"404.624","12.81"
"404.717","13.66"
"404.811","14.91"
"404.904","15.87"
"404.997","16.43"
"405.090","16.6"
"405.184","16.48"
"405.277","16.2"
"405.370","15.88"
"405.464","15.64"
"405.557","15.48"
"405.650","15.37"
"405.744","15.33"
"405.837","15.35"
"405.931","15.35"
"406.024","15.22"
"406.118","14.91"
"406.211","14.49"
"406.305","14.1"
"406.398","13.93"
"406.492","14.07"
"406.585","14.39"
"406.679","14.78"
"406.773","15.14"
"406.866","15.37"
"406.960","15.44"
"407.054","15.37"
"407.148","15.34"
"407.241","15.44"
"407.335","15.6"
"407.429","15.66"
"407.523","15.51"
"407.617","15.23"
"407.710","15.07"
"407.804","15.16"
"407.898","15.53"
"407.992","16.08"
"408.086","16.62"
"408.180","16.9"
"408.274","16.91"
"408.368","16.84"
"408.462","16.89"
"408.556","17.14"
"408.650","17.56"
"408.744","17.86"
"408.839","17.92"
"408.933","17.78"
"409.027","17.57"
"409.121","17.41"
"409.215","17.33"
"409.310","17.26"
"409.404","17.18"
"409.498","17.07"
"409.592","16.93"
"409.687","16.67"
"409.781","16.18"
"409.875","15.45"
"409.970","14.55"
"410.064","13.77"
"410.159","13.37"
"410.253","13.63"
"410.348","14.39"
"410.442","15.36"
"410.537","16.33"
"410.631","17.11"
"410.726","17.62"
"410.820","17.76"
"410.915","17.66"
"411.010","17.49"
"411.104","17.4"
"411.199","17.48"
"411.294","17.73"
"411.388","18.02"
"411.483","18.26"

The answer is 1.7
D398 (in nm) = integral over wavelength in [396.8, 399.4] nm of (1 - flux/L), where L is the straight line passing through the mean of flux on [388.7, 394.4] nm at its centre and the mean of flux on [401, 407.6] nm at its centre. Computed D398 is 0.182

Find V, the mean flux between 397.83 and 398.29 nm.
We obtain 13.9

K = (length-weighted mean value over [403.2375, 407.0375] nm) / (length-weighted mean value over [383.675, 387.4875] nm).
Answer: 1.5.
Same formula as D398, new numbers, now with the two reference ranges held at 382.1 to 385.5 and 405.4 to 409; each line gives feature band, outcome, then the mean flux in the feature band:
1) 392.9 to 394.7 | 0.778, 6.67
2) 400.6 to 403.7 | -0.364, 15.9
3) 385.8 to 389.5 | -0.121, 10.2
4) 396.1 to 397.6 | 0.706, 6.67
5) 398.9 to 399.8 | -0.132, 15.3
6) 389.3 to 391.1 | -0.171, 11.6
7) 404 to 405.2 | 0.006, 14.9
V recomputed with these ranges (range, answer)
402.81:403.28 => 14.8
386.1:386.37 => 10.1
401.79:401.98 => 16.1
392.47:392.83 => 8.58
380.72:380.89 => 13.2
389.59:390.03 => 11.8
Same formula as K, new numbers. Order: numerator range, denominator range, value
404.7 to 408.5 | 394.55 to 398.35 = 1.52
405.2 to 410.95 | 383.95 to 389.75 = 1.54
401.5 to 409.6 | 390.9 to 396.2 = 1.61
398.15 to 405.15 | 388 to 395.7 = 1.52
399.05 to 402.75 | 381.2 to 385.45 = 1.78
